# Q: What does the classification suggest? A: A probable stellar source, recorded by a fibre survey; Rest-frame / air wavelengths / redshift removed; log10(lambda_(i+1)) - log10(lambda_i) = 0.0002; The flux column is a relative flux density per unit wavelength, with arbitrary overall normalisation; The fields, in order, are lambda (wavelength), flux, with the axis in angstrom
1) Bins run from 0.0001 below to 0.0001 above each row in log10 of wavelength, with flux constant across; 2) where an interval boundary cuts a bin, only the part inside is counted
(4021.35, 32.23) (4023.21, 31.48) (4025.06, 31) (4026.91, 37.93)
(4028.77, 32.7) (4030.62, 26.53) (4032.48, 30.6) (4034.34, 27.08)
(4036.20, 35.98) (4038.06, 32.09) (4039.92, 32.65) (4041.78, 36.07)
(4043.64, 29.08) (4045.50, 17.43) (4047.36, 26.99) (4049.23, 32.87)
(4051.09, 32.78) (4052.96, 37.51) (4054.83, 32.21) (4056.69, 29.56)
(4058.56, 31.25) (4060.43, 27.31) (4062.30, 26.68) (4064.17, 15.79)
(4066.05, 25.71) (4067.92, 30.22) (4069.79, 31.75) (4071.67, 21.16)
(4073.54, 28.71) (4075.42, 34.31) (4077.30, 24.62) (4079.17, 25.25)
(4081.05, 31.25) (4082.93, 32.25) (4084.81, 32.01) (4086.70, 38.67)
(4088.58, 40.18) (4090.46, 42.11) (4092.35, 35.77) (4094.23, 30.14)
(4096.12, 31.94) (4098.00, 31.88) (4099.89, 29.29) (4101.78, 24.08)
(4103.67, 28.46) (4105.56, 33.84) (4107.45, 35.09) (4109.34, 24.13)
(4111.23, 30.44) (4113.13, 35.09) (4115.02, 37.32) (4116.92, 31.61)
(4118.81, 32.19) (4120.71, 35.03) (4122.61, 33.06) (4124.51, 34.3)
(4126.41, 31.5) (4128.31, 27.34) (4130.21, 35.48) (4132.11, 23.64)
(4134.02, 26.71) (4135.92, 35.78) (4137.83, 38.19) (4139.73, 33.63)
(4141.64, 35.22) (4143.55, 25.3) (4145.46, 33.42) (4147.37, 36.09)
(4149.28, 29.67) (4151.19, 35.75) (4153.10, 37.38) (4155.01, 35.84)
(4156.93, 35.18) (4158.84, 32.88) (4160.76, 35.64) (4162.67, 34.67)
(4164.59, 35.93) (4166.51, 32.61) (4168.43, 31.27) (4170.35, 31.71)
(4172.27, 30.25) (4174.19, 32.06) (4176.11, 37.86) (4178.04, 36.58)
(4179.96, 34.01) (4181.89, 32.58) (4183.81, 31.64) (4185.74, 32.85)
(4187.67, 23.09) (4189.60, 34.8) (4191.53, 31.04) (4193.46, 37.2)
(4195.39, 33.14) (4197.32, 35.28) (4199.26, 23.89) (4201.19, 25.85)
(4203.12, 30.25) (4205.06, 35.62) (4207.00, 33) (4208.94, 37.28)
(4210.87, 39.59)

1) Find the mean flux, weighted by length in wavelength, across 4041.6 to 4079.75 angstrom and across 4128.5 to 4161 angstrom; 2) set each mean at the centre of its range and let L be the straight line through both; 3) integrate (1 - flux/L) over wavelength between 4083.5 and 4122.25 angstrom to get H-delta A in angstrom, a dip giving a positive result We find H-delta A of -2.9 angstrom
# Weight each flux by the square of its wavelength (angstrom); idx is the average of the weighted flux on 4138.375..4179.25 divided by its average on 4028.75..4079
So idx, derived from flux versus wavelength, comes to 1.22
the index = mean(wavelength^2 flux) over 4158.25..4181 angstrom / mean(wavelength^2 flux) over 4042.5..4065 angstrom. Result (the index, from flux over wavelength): 1.26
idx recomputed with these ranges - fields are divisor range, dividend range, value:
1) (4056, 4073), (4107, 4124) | 1.26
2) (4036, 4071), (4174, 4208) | 1.17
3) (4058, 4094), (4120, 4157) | 1.12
